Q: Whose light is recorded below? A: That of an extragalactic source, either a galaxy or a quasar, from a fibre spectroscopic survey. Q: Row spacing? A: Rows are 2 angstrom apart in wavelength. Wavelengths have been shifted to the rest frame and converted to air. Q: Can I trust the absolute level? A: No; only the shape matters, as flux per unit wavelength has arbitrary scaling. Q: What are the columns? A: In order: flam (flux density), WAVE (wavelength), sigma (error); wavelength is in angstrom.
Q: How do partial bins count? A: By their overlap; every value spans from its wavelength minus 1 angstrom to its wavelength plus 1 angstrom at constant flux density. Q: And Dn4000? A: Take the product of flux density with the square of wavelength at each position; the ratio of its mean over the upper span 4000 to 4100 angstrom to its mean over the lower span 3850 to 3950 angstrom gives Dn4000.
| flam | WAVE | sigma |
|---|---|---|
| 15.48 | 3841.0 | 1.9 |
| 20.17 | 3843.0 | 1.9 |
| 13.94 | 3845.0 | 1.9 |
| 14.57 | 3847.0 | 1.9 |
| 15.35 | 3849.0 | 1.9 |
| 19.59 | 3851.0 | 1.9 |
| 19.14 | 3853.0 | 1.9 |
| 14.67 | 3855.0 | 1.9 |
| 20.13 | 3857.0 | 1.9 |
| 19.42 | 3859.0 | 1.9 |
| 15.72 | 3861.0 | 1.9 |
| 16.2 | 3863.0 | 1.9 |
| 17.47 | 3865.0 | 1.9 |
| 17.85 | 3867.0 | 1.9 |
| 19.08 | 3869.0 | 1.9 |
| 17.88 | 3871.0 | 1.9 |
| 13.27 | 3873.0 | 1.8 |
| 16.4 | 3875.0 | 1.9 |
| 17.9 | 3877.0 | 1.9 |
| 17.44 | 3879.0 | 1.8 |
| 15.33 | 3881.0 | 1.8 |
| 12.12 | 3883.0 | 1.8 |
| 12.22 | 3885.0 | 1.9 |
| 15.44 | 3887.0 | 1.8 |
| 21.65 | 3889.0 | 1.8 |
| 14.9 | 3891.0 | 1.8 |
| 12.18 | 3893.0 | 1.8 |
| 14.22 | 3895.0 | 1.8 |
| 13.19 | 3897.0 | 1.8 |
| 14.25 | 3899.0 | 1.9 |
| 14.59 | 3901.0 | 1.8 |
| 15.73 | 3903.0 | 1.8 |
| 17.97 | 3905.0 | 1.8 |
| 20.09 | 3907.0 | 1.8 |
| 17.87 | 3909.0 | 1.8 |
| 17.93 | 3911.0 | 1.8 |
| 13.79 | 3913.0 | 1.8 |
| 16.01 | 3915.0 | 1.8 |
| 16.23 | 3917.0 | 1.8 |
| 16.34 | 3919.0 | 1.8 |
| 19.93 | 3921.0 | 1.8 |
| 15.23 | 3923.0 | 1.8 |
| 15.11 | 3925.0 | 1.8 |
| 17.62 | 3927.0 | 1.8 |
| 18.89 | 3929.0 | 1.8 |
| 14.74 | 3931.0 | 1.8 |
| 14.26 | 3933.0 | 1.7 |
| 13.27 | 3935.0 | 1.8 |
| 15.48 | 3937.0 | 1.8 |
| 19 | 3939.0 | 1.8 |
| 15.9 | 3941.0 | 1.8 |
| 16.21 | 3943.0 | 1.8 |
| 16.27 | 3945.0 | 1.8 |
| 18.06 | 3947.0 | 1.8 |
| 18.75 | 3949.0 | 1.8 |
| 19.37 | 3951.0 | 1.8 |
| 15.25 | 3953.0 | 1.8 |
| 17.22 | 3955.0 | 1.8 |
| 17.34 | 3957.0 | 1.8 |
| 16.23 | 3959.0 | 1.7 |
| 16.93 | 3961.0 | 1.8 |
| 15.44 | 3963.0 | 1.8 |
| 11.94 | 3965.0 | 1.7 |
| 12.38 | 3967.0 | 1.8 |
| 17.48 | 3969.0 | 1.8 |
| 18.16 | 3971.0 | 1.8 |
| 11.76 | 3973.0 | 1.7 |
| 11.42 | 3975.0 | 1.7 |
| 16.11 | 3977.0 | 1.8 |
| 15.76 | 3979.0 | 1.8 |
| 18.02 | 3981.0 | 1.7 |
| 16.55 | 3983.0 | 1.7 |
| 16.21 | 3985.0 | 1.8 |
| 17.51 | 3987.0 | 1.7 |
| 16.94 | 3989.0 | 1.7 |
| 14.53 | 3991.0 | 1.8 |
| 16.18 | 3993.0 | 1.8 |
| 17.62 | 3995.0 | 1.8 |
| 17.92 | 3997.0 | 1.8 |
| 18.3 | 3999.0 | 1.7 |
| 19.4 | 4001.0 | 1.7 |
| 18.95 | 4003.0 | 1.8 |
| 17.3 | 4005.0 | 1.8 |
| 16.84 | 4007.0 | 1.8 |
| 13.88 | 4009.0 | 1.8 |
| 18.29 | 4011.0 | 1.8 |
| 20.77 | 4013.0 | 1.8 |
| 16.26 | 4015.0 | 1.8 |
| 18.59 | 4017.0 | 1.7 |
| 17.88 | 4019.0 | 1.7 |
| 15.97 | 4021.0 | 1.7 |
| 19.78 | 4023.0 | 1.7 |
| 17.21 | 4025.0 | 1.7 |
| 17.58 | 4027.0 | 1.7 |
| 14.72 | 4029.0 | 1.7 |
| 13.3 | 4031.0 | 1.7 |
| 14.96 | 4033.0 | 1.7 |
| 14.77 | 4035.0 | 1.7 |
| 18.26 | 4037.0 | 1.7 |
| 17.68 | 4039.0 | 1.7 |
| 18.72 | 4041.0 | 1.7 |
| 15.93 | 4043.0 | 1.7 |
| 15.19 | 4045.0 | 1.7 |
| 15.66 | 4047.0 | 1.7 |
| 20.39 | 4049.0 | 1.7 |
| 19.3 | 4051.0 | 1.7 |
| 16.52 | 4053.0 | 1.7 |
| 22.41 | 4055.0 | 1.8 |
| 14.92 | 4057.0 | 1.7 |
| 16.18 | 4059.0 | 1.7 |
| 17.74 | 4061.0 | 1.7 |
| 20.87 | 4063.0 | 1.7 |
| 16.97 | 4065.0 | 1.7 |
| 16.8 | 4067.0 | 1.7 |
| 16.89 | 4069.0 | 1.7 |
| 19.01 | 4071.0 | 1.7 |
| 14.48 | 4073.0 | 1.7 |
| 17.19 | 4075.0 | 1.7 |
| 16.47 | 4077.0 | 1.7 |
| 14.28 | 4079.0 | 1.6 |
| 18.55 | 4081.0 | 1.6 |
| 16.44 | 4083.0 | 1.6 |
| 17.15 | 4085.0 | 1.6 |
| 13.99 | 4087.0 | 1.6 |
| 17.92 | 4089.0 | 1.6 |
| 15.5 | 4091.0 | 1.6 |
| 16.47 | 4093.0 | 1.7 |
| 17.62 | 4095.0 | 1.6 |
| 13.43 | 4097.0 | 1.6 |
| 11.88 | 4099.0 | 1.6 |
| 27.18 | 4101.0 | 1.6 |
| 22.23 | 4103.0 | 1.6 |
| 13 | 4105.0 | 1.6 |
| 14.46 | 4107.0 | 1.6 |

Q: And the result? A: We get 1.1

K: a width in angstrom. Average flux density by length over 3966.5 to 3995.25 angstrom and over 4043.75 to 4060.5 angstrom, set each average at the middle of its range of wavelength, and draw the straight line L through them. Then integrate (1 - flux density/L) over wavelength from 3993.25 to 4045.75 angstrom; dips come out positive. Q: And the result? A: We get -1.35 angstrom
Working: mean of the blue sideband 15.8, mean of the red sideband 17.6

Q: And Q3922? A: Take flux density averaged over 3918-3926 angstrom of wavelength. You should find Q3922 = 16.7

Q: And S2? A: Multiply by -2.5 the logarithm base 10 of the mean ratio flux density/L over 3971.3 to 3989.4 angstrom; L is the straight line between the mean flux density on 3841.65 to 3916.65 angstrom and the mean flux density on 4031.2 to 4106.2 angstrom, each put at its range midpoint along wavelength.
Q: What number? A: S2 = 0.07 mag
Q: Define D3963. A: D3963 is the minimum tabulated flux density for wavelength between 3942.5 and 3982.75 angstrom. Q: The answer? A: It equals 11.42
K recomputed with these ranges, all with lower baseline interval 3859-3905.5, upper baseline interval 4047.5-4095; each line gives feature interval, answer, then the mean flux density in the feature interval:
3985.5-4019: -1.5 angstrom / 17.4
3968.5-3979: 1.0 angstrom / 14.9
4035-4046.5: 0.1 angstrom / 16.9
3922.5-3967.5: 0.3 angstrom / 16.2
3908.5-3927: -0.5 angstrom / 16.5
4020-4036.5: 0.8 angstrom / 16.1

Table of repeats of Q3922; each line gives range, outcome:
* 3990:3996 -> 16.1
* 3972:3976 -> 11.6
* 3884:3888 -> 13.8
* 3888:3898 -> 15.2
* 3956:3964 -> 16.5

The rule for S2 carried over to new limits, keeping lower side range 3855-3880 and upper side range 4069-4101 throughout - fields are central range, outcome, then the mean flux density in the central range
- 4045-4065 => -0.093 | 18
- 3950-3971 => 0.056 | 16.1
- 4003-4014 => -0.053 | 17.6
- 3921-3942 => 0.058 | 16.1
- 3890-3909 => 0.119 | 15.4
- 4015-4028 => -0.067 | 17.7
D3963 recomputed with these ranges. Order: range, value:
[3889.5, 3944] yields 12.18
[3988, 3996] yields 14.53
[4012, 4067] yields 13.3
